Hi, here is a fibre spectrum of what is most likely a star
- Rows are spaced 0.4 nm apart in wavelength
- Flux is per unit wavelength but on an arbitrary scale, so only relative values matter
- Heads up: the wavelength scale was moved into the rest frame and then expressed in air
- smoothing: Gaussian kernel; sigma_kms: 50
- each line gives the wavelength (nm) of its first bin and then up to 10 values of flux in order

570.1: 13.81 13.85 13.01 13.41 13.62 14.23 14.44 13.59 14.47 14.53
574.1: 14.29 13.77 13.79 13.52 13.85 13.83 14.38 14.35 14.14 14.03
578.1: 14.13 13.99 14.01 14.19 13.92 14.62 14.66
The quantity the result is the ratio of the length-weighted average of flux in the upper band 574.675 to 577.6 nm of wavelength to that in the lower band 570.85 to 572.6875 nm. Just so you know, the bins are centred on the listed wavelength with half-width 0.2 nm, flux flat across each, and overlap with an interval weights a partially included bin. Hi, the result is 1.0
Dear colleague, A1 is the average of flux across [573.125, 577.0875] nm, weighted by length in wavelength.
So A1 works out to 14.1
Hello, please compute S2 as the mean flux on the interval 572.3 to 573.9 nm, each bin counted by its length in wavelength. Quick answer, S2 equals 14.3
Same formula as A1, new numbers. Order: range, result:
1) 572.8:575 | 14.1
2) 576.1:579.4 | 14.1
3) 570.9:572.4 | 13.7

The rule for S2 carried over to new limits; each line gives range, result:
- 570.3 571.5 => 13.4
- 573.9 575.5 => 13.8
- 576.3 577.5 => 14.3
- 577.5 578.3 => 14.1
